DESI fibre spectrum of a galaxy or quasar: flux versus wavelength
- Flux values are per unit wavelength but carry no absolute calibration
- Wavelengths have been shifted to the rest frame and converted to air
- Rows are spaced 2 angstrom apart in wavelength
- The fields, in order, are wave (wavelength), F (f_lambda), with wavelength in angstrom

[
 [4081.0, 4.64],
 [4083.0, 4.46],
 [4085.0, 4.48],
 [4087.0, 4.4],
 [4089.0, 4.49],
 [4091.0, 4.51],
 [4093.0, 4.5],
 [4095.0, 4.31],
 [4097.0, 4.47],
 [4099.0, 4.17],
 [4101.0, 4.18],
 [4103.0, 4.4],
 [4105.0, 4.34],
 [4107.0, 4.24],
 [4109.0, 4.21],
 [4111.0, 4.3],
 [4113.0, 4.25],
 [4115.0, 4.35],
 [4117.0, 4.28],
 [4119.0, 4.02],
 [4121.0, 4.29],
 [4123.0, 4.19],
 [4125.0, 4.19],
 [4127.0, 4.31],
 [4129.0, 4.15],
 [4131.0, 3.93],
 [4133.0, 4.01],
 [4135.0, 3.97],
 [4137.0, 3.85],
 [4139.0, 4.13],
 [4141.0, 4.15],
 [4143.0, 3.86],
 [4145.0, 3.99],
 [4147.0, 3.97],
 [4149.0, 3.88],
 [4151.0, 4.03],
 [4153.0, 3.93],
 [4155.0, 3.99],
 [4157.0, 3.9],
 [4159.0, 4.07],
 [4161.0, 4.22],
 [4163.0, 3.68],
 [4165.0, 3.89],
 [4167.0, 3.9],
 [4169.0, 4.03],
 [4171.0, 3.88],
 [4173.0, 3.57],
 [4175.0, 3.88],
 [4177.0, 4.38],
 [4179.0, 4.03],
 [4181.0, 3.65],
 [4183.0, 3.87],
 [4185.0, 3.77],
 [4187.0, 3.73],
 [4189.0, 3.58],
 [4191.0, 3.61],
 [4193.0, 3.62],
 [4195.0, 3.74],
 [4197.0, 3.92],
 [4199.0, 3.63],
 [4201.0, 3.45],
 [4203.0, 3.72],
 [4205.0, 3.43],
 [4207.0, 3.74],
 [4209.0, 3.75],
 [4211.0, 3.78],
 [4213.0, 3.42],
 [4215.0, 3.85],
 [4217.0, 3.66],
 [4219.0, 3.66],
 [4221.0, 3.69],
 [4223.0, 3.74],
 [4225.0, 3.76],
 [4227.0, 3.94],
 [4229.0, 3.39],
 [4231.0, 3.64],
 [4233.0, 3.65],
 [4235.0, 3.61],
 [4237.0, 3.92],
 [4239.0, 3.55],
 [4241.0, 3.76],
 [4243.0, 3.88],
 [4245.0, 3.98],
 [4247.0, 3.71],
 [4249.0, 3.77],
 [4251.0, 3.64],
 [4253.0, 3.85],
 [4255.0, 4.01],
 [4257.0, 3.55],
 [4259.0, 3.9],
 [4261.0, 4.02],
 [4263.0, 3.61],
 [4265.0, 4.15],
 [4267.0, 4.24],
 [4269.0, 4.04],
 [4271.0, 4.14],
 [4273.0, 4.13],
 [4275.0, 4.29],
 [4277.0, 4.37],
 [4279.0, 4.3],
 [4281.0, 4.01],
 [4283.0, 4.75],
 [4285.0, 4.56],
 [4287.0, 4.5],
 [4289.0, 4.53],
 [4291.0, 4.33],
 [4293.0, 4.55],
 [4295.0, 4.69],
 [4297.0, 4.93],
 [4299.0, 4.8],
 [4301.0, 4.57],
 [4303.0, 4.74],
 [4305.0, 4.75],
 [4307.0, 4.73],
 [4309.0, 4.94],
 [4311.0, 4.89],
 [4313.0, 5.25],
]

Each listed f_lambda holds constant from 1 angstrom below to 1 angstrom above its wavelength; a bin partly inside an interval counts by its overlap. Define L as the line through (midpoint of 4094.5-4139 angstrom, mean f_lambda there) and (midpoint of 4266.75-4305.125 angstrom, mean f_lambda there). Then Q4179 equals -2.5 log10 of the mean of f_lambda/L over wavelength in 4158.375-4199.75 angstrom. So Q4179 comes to 0.12 mag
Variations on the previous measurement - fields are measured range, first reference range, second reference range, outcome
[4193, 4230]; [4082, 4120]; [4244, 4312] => 0.171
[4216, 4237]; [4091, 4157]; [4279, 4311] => 0.201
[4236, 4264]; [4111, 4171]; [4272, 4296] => 0.143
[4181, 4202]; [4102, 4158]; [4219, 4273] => 0.075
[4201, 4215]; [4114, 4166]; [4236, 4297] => 0.123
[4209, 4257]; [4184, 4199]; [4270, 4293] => 0.078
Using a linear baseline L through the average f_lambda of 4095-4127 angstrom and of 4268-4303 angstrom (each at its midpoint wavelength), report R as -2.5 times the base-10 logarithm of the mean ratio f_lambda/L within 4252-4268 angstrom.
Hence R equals 0.13 mag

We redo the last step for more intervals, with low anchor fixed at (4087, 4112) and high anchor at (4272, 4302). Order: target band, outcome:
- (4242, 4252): 0.17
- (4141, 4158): 0.11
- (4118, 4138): 0.07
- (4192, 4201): 0.19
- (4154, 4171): 0.11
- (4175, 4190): 0.14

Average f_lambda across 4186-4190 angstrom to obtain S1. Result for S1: 3.66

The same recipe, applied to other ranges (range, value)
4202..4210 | 3.66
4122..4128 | 4.23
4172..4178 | 3.94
